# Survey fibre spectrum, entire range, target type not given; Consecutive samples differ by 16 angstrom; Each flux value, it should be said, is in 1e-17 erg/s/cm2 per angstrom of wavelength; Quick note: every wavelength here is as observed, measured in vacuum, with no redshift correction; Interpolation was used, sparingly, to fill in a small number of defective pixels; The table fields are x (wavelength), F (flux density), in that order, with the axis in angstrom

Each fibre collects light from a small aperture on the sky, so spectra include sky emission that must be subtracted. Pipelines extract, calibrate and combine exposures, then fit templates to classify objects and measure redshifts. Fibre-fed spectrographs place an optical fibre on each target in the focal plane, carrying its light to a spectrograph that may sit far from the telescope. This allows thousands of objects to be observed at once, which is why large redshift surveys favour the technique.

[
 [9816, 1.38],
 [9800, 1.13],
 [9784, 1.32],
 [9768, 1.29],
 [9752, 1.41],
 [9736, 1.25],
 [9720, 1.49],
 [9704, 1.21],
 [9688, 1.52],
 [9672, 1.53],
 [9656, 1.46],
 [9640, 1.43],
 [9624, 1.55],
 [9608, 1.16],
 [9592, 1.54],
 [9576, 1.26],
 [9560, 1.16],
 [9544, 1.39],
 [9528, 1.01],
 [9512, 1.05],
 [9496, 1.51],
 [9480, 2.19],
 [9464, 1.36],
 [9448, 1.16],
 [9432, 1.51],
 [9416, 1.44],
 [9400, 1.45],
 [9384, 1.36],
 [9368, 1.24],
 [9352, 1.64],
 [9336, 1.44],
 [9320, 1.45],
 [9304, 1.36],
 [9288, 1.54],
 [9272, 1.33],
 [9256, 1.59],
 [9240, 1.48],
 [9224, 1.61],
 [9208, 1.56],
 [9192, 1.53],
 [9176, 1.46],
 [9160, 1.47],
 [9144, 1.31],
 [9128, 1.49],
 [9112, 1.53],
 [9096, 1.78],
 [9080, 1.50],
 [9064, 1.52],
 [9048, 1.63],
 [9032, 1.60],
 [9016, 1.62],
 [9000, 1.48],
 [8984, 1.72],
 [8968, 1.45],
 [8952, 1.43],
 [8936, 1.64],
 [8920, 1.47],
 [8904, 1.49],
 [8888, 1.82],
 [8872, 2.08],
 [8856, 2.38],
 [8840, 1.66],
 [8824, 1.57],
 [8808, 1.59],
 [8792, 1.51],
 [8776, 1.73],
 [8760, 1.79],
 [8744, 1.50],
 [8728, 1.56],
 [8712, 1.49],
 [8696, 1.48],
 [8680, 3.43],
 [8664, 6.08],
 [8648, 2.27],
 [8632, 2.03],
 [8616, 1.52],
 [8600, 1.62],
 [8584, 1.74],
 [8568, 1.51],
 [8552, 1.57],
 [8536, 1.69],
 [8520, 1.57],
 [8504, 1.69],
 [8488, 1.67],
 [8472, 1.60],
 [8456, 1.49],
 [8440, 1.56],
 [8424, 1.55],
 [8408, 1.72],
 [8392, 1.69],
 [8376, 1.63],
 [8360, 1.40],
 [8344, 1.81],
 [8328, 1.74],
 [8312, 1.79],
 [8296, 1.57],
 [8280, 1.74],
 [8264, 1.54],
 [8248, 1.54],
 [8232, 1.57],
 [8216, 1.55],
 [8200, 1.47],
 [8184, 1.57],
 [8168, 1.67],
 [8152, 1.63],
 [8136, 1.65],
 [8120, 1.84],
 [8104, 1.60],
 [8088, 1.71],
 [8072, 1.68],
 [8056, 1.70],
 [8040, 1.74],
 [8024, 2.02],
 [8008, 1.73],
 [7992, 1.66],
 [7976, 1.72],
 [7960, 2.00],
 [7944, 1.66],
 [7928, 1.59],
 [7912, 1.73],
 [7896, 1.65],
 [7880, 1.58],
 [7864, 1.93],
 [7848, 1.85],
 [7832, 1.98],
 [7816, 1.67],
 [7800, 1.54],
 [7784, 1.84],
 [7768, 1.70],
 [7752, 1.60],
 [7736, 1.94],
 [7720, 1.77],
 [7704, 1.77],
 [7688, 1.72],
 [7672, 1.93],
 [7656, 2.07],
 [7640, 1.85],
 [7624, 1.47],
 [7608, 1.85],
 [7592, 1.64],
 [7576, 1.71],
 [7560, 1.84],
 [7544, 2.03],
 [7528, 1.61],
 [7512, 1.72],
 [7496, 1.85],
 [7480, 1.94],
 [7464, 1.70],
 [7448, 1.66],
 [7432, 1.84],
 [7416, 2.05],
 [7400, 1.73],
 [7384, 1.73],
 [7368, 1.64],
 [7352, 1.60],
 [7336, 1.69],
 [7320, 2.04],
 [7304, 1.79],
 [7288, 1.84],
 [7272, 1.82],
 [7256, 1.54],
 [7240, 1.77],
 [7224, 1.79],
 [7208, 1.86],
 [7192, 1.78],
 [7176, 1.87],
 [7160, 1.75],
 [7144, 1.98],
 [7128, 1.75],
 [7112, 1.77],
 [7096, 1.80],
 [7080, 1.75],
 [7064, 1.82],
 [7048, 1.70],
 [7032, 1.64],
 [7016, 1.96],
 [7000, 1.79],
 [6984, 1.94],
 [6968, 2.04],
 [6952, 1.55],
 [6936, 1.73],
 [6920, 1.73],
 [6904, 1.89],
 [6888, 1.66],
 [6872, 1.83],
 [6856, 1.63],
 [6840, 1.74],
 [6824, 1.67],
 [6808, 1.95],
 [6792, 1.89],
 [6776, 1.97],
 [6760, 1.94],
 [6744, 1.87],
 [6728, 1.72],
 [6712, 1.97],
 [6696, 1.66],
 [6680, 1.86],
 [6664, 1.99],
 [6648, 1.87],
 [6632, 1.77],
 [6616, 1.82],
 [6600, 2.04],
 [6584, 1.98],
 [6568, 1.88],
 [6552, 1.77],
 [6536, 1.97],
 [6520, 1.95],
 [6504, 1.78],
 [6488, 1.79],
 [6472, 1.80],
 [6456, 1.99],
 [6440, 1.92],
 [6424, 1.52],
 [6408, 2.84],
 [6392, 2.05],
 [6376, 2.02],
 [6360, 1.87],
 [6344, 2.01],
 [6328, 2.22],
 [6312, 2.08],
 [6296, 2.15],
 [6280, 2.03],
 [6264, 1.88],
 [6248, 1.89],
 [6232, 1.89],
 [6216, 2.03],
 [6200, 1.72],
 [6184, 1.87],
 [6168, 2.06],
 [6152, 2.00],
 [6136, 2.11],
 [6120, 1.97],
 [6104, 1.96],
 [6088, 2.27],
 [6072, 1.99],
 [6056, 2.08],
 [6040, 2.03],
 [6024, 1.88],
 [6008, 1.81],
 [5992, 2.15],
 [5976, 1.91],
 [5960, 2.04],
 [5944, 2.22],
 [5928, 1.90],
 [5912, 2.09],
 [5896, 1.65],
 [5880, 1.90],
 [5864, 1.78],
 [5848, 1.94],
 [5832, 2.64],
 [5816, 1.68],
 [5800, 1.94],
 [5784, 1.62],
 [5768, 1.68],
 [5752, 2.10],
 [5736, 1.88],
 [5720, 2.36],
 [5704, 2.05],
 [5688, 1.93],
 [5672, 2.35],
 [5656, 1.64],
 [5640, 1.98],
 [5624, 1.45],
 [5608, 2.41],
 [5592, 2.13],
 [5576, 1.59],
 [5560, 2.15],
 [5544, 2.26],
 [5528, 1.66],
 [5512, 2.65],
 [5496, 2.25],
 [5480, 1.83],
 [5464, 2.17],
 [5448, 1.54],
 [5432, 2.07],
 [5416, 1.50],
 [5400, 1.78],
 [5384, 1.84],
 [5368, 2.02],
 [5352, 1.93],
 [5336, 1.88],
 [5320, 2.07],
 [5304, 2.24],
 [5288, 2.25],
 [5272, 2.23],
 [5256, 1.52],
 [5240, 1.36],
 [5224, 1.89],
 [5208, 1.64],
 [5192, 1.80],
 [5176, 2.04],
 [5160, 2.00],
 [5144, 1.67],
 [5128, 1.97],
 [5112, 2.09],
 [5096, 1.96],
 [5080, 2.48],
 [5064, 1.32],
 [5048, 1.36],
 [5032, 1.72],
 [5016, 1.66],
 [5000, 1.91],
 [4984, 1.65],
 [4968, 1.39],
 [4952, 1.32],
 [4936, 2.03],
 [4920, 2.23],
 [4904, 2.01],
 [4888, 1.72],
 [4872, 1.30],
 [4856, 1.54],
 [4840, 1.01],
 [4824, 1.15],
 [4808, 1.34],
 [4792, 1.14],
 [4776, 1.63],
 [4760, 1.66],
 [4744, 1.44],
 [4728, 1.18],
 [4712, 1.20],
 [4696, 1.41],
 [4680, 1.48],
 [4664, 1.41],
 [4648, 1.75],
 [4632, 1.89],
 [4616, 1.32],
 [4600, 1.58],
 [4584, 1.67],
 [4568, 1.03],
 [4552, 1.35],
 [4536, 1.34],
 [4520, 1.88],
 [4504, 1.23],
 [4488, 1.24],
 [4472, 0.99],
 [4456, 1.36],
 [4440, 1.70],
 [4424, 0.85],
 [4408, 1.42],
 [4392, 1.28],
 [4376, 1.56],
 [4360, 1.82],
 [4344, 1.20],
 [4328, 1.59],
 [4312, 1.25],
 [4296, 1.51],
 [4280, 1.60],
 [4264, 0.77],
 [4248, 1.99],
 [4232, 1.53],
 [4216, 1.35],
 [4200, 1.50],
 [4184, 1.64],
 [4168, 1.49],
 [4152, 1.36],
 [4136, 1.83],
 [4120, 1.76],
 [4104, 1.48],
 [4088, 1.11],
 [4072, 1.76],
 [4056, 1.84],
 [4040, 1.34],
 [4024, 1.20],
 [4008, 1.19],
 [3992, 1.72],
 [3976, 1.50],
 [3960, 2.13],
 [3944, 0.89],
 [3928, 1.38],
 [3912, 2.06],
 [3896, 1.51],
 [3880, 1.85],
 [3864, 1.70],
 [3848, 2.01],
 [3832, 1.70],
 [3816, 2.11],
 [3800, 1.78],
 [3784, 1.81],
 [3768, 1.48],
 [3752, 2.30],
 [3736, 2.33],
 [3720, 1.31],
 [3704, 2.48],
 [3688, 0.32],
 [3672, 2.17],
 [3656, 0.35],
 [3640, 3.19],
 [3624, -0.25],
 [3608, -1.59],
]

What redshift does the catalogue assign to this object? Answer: 0.319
